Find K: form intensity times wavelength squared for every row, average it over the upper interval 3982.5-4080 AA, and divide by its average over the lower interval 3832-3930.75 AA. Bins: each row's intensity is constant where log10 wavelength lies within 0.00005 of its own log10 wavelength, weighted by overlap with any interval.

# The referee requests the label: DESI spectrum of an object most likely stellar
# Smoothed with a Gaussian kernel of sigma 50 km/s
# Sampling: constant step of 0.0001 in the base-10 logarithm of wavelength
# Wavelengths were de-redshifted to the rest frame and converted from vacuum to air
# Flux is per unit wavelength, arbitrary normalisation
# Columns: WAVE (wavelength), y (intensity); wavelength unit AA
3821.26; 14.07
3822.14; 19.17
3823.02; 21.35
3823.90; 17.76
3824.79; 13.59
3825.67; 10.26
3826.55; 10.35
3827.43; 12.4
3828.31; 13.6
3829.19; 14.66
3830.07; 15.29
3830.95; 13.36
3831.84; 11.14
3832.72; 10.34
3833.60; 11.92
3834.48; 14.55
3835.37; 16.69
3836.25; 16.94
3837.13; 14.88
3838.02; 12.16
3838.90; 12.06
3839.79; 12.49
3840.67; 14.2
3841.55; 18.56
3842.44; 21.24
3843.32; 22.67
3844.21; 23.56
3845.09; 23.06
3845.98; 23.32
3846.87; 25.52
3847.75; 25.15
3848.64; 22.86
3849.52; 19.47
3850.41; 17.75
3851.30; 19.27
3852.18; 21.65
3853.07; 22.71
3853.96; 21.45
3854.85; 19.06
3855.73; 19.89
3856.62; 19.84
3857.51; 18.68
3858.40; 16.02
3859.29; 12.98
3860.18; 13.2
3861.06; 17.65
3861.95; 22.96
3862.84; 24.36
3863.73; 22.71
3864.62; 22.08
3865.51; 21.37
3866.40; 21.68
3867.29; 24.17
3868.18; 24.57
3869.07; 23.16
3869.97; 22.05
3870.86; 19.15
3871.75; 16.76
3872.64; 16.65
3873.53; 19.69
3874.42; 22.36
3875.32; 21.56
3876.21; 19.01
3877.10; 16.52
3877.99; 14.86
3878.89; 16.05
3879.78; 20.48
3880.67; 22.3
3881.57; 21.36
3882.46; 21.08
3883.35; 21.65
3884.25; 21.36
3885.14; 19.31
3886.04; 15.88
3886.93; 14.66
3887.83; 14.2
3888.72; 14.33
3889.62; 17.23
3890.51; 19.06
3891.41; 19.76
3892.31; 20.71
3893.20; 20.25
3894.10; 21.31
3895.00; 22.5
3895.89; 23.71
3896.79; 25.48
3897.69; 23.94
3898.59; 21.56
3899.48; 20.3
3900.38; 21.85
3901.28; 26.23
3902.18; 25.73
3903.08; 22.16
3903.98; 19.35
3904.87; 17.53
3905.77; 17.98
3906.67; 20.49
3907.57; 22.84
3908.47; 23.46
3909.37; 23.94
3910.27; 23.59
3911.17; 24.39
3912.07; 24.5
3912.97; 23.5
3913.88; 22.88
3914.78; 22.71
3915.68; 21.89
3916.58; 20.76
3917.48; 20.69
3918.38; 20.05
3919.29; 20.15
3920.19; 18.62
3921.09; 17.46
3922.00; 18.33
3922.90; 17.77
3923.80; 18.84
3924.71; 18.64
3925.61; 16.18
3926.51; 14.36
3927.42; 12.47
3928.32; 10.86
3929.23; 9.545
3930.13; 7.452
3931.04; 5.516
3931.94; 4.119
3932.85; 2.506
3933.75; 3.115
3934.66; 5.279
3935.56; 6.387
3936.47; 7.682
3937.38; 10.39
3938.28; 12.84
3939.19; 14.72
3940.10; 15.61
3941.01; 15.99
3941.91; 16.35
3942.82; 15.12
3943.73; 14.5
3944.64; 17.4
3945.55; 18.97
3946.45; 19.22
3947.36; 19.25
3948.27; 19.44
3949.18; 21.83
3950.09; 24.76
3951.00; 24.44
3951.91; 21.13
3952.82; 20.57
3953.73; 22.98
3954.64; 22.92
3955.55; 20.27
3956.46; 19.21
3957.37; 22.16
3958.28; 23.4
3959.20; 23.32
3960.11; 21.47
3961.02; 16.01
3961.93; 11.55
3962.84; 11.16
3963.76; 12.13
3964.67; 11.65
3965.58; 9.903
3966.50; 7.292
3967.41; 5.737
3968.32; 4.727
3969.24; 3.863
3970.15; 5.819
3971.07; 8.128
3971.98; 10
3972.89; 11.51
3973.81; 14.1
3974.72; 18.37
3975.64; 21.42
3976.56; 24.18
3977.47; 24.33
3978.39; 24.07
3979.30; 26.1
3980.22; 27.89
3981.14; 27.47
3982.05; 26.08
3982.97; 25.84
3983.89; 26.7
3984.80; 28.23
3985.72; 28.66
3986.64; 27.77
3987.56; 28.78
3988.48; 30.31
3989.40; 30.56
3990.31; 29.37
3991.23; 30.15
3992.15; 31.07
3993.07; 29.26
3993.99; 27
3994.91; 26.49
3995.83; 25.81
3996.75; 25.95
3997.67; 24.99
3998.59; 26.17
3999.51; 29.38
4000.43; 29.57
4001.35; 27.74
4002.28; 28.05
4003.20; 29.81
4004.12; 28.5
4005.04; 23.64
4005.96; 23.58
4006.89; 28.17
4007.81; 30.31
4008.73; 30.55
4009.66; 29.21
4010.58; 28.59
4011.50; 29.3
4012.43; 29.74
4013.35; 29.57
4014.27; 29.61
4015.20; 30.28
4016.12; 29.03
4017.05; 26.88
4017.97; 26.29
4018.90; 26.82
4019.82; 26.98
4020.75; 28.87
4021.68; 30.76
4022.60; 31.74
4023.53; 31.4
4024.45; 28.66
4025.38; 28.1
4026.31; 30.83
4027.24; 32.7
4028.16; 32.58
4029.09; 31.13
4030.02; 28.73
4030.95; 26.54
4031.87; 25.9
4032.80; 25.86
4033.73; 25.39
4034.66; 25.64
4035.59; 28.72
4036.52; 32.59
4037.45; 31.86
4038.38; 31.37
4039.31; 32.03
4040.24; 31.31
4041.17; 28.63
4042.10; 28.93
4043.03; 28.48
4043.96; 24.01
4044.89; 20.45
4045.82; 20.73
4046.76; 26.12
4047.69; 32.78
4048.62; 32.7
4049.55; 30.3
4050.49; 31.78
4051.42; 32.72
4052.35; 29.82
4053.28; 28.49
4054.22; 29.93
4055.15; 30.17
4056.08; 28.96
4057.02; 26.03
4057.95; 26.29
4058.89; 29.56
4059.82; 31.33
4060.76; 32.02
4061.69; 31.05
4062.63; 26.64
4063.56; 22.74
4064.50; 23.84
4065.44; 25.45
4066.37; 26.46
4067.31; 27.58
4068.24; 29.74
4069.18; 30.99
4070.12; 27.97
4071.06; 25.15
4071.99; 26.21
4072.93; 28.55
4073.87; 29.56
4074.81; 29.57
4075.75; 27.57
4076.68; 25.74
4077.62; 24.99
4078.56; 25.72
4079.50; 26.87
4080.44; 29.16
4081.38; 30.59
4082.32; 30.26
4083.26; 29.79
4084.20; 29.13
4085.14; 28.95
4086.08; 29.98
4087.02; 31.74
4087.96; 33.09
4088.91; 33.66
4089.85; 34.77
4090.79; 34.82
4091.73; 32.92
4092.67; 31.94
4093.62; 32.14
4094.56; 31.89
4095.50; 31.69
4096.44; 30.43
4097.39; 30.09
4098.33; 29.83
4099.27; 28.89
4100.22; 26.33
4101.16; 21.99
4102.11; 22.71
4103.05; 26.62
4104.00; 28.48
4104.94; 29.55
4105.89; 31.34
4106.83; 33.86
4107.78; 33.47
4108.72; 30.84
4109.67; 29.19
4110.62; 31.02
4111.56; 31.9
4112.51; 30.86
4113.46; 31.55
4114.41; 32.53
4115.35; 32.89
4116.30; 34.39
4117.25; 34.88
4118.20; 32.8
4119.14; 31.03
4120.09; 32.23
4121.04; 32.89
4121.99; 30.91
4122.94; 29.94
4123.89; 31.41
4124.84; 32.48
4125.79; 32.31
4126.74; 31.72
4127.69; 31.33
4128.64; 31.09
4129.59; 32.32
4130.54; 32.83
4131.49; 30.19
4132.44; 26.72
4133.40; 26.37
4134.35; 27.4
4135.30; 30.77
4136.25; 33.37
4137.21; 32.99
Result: 1.57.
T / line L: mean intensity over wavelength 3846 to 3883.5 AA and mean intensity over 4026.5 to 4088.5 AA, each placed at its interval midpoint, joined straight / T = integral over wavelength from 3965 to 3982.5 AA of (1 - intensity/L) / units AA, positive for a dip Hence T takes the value 6.48 AA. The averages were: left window 20.3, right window 28.6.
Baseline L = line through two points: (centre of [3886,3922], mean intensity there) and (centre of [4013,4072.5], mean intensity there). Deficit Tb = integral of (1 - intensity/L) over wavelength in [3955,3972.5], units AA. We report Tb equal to 8.0 AA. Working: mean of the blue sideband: 21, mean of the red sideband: 28.6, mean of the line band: 13.1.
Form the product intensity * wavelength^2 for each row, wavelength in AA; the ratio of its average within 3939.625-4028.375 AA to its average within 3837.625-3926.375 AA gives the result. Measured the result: 1.21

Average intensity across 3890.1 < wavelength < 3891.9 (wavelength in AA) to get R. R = 19.4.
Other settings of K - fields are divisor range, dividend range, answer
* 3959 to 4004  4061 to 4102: 1.41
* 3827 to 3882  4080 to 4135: 1.87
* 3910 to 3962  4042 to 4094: 1.81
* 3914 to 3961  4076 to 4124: 2.00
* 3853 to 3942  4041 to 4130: 1.77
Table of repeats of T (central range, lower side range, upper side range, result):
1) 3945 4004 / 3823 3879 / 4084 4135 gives 6.85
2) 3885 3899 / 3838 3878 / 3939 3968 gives -0.41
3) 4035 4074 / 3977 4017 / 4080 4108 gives 1.06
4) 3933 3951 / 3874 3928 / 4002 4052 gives 6.54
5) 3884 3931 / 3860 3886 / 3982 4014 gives 6.06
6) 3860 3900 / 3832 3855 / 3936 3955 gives -4.11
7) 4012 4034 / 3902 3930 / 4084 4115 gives -2.55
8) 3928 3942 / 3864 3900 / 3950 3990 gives 7.56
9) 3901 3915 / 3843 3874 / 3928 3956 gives -4.46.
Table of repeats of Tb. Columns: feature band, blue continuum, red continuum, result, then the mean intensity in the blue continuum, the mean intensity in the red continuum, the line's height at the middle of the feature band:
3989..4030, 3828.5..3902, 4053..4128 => -4.3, 19.3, 29.8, 26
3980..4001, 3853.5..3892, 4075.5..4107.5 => -2.6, 19.4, 29.7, 24.9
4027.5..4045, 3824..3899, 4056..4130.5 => -1.0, 18.7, 29.9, 27.1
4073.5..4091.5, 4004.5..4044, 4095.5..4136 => 0.1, 28.9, 30.5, 29.9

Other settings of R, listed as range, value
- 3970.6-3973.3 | 9.85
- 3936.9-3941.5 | 13.9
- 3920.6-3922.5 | 17.9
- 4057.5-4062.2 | 30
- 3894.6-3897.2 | 23.9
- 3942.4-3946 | 16.5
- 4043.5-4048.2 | 24.9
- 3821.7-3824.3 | 19.5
